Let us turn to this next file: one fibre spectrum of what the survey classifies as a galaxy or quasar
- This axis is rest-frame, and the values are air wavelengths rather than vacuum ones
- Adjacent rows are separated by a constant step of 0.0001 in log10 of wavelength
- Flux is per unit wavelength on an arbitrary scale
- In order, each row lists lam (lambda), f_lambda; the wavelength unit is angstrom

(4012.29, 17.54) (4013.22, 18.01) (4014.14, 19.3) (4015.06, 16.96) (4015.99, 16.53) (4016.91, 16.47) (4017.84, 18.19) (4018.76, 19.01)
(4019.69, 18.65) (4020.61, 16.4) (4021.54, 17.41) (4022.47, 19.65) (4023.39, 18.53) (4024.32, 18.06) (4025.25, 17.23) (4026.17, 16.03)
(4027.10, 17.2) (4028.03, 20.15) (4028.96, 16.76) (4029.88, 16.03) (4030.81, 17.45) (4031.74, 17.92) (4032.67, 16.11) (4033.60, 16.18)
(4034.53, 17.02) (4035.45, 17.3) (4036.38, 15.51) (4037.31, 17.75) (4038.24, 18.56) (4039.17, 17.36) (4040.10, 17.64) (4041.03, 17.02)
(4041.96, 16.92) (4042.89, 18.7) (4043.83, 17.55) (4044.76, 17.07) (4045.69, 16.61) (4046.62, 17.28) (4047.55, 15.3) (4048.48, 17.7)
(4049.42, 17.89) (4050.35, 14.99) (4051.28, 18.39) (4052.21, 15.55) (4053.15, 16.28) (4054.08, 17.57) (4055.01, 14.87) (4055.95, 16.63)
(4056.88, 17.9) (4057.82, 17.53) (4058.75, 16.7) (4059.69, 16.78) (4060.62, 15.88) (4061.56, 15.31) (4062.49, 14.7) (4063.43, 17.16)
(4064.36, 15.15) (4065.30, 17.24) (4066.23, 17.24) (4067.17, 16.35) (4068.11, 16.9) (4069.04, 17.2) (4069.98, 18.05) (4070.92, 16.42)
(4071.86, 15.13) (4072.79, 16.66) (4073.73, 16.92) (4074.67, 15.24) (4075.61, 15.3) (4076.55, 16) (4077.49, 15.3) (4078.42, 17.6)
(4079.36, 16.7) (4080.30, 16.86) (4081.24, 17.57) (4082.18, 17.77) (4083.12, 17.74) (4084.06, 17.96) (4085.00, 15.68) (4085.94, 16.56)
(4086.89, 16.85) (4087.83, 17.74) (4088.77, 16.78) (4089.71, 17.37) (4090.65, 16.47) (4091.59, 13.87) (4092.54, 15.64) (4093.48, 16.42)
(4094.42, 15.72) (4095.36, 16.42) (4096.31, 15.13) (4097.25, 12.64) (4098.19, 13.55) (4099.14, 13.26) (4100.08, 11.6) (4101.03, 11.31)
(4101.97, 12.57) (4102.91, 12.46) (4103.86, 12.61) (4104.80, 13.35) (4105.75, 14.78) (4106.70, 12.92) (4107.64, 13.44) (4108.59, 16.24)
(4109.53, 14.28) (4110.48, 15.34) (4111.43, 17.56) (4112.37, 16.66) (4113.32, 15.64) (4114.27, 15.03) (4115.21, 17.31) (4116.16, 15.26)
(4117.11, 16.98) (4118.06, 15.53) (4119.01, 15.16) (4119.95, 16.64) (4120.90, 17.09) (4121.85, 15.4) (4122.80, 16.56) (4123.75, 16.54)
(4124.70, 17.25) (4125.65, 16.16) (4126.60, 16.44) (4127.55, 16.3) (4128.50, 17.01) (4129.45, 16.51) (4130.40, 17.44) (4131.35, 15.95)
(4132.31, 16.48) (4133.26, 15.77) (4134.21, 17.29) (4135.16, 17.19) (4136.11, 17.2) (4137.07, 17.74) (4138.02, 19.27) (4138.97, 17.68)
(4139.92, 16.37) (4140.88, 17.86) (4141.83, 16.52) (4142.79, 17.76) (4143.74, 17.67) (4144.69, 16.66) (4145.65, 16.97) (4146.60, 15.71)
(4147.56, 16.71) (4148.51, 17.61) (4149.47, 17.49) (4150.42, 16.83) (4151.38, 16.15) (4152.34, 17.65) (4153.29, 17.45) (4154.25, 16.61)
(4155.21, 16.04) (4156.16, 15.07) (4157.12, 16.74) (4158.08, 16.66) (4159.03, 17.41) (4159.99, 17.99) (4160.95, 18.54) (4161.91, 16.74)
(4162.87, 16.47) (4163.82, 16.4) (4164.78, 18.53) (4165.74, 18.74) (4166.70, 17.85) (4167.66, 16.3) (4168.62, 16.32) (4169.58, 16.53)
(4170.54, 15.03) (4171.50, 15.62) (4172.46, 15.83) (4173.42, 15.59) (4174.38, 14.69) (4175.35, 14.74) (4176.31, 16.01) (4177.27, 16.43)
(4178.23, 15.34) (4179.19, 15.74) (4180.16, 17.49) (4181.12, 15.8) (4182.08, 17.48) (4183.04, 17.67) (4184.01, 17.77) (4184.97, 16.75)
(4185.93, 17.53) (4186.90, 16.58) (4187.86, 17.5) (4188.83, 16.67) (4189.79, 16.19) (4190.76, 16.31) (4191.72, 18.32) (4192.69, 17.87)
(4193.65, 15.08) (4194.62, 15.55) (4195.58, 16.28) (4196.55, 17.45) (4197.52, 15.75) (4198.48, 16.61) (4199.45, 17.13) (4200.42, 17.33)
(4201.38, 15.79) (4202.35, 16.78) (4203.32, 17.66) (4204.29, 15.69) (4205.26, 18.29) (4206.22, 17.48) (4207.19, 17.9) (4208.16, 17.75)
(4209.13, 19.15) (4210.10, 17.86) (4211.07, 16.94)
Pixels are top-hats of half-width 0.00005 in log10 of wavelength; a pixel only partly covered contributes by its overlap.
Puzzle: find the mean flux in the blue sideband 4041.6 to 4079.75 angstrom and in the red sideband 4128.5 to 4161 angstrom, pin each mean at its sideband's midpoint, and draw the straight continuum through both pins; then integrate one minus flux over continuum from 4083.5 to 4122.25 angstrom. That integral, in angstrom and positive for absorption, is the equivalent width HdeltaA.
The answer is 3.69 angstrom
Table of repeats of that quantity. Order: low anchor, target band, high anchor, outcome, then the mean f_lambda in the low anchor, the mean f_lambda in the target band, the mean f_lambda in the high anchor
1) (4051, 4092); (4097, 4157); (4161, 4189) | 2.35 angstrom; 16.6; 15.9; 16.6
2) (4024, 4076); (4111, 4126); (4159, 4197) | 0.40 angstrom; 16.8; 16.3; 16.7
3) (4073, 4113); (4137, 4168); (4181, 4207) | -1.68 angstrom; 15.4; 17.2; 16.9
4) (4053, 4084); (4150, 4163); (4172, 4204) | -0.27 angstrom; 16.6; 16.9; 16.5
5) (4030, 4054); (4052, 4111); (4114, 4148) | 4.07 angstrom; 17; 15.7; 16.7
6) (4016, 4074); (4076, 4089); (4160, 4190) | -0.01 angstrom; 17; 16.9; 16.6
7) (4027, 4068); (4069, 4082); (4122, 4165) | 0.31 angstrom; 16.9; 16.5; 16.9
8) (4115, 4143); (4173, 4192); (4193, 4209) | 0.35 angstrom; 16.7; 16.5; 16.9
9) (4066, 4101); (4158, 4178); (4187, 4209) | 0.13 angstrom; 16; 16.6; 16.9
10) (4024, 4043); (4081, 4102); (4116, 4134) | 1.46 angstrom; 17.3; 15.5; 16.4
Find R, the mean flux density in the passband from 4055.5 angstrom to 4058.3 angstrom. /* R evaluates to 17.4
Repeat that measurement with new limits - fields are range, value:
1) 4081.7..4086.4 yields 17.1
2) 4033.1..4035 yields 16.7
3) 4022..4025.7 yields 18.3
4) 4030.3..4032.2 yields 17.6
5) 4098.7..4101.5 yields 12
